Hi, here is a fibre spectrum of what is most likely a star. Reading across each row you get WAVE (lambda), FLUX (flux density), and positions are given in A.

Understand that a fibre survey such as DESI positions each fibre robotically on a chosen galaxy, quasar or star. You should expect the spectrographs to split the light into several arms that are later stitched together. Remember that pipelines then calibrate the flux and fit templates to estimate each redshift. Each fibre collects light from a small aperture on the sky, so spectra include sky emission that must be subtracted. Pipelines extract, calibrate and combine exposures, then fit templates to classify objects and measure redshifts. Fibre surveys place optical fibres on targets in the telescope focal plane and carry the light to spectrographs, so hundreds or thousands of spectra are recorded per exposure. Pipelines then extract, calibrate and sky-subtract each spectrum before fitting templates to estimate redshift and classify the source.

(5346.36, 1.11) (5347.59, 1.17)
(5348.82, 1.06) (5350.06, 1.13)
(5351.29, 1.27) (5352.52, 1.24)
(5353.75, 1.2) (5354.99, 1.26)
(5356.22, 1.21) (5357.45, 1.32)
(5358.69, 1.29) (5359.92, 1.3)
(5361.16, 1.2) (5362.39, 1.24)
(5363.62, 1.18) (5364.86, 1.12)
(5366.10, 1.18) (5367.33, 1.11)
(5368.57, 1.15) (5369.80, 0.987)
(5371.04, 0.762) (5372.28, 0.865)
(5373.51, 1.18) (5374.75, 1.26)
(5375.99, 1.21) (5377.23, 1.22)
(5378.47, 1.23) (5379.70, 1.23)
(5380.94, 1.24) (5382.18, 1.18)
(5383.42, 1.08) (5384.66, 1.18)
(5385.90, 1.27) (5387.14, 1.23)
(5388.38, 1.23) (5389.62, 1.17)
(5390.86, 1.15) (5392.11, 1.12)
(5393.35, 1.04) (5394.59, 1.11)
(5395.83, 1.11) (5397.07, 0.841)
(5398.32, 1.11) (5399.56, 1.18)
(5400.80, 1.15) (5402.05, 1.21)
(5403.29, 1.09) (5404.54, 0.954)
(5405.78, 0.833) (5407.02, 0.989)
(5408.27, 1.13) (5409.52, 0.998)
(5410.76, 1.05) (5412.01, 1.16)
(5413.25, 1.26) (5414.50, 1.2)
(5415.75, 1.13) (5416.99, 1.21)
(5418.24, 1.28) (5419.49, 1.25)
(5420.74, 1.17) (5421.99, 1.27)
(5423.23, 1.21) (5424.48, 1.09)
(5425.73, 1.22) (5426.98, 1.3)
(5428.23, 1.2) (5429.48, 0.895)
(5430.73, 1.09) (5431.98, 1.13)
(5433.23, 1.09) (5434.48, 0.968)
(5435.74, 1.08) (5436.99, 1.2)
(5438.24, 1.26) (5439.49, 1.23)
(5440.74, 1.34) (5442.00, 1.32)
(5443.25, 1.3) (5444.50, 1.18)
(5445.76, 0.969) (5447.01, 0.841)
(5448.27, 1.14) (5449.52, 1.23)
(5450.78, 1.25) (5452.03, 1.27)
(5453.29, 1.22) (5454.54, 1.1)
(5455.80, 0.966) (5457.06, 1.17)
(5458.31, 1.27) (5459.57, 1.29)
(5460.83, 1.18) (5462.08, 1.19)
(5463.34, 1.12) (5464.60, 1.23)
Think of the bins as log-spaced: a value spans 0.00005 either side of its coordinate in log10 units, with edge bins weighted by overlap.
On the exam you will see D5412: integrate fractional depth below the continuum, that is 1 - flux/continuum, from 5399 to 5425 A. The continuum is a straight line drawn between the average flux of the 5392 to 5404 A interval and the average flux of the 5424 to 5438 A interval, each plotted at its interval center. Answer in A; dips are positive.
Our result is -0.7 A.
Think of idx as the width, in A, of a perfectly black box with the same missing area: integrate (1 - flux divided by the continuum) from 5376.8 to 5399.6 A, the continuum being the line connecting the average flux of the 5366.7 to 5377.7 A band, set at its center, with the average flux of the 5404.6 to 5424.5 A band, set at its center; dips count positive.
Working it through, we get -1.1 A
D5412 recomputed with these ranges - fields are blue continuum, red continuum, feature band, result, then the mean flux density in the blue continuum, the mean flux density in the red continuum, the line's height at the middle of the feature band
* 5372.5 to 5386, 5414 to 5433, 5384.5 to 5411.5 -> 2.06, 1.2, 1.17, 1.19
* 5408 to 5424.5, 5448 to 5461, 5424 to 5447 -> 0.64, 1.18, 1.19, 1.18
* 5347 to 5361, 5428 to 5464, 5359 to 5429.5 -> 2.97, 1.22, 1.15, 1.19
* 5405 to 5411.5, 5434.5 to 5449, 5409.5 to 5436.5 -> -2.06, 1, 1.16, 1.07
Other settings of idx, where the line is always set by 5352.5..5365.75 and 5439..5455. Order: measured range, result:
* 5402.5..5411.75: 1.5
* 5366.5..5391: 1.5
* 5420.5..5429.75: 0.1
